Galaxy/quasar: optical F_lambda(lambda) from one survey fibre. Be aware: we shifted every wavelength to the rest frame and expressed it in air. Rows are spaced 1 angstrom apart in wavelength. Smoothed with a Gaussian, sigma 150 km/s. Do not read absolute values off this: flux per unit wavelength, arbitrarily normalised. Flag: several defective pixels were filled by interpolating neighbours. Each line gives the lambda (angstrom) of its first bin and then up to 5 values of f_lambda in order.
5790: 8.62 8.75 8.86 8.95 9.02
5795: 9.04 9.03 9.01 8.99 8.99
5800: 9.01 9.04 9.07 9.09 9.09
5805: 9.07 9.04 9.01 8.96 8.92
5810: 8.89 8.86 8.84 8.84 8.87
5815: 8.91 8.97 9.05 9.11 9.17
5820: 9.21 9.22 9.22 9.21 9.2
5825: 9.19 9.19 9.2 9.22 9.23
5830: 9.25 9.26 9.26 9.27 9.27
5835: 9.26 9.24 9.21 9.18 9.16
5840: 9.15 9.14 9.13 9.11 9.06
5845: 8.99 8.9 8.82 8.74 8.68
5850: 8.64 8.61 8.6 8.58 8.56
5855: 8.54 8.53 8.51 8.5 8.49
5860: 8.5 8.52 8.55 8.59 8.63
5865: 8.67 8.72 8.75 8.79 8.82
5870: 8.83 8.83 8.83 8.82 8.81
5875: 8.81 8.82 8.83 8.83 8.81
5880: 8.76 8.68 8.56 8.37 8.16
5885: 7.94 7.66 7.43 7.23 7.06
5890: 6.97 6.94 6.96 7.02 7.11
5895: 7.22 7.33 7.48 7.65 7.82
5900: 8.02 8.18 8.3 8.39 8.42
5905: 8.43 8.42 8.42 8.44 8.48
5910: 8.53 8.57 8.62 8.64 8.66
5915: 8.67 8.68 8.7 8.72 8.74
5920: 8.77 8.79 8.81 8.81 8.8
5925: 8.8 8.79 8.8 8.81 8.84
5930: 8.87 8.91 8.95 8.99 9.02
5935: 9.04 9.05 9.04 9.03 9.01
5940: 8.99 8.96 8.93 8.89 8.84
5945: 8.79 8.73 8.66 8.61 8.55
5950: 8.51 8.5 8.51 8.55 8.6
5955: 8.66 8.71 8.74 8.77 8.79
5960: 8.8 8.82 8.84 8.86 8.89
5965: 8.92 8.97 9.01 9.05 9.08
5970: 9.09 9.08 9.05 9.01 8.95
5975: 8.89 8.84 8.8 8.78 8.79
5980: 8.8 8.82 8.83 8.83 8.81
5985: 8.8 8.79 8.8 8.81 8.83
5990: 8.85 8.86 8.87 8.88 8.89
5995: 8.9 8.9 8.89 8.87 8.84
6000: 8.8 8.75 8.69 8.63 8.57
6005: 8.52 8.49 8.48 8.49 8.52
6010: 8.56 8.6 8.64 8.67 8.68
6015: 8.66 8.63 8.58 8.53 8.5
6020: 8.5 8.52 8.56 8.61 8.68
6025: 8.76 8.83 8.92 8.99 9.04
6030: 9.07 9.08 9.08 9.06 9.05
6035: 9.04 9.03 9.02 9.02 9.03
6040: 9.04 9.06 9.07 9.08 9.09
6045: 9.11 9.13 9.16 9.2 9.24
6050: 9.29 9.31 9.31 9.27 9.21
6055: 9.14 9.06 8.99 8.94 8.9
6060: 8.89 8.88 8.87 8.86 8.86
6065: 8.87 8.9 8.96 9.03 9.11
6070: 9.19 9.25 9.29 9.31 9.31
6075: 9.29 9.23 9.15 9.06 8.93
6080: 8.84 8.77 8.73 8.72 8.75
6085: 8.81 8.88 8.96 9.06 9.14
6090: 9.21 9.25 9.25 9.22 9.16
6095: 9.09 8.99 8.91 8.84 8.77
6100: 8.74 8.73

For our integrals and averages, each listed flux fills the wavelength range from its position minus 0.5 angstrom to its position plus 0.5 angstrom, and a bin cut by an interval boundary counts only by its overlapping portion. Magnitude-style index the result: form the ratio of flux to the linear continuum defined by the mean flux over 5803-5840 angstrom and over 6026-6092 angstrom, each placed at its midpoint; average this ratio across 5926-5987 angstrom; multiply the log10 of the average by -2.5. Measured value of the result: 0.03 mag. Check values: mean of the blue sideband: 9.11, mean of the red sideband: 9.05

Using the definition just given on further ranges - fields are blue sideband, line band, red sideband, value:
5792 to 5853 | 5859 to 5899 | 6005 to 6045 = 0.10 mag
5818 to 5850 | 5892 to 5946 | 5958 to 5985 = 0.06 mag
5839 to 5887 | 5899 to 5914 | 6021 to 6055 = 0.05 mag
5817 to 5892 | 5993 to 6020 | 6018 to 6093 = 0.03 mag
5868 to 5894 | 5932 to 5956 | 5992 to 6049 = -0.04 mag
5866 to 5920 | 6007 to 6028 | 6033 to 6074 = 0.03 mag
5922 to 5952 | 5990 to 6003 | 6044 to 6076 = 0.02 mag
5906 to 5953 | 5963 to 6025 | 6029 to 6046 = 0.02 mag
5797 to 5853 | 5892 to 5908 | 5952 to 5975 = 0.14 mag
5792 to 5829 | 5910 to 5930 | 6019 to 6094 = 0.04 mag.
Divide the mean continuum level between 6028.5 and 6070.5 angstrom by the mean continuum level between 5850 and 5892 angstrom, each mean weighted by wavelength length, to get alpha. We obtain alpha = 1.08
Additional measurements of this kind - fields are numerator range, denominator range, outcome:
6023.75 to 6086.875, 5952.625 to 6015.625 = 1.03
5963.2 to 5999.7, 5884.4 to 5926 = 1.09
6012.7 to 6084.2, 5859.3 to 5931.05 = 1.07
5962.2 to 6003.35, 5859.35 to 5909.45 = 1.08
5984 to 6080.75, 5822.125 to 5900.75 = 1.04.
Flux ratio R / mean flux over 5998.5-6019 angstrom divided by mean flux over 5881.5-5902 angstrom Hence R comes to 1.14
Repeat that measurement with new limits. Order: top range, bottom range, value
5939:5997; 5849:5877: 1.02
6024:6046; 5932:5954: 1.02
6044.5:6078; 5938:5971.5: 1.03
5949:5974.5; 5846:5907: 1.06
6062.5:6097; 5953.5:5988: 1.02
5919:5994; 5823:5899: 1.03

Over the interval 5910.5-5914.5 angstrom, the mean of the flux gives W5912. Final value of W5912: 8.62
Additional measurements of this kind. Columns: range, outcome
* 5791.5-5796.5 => 8.98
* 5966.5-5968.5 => 9.03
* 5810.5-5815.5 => 8.86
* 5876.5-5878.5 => 8.83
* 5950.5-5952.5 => 8.5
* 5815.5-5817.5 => 9.01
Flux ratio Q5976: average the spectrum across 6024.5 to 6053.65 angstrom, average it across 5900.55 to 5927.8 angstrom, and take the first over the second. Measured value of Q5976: 1.05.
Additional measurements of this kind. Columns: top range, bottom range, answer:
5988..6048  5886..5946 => 1.05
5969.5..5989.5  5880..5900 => 1.17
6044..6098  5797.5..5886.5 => 1.02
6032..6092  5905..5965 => 1.03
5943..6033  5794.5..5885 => 0.99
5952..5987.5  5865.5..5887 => 1.03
